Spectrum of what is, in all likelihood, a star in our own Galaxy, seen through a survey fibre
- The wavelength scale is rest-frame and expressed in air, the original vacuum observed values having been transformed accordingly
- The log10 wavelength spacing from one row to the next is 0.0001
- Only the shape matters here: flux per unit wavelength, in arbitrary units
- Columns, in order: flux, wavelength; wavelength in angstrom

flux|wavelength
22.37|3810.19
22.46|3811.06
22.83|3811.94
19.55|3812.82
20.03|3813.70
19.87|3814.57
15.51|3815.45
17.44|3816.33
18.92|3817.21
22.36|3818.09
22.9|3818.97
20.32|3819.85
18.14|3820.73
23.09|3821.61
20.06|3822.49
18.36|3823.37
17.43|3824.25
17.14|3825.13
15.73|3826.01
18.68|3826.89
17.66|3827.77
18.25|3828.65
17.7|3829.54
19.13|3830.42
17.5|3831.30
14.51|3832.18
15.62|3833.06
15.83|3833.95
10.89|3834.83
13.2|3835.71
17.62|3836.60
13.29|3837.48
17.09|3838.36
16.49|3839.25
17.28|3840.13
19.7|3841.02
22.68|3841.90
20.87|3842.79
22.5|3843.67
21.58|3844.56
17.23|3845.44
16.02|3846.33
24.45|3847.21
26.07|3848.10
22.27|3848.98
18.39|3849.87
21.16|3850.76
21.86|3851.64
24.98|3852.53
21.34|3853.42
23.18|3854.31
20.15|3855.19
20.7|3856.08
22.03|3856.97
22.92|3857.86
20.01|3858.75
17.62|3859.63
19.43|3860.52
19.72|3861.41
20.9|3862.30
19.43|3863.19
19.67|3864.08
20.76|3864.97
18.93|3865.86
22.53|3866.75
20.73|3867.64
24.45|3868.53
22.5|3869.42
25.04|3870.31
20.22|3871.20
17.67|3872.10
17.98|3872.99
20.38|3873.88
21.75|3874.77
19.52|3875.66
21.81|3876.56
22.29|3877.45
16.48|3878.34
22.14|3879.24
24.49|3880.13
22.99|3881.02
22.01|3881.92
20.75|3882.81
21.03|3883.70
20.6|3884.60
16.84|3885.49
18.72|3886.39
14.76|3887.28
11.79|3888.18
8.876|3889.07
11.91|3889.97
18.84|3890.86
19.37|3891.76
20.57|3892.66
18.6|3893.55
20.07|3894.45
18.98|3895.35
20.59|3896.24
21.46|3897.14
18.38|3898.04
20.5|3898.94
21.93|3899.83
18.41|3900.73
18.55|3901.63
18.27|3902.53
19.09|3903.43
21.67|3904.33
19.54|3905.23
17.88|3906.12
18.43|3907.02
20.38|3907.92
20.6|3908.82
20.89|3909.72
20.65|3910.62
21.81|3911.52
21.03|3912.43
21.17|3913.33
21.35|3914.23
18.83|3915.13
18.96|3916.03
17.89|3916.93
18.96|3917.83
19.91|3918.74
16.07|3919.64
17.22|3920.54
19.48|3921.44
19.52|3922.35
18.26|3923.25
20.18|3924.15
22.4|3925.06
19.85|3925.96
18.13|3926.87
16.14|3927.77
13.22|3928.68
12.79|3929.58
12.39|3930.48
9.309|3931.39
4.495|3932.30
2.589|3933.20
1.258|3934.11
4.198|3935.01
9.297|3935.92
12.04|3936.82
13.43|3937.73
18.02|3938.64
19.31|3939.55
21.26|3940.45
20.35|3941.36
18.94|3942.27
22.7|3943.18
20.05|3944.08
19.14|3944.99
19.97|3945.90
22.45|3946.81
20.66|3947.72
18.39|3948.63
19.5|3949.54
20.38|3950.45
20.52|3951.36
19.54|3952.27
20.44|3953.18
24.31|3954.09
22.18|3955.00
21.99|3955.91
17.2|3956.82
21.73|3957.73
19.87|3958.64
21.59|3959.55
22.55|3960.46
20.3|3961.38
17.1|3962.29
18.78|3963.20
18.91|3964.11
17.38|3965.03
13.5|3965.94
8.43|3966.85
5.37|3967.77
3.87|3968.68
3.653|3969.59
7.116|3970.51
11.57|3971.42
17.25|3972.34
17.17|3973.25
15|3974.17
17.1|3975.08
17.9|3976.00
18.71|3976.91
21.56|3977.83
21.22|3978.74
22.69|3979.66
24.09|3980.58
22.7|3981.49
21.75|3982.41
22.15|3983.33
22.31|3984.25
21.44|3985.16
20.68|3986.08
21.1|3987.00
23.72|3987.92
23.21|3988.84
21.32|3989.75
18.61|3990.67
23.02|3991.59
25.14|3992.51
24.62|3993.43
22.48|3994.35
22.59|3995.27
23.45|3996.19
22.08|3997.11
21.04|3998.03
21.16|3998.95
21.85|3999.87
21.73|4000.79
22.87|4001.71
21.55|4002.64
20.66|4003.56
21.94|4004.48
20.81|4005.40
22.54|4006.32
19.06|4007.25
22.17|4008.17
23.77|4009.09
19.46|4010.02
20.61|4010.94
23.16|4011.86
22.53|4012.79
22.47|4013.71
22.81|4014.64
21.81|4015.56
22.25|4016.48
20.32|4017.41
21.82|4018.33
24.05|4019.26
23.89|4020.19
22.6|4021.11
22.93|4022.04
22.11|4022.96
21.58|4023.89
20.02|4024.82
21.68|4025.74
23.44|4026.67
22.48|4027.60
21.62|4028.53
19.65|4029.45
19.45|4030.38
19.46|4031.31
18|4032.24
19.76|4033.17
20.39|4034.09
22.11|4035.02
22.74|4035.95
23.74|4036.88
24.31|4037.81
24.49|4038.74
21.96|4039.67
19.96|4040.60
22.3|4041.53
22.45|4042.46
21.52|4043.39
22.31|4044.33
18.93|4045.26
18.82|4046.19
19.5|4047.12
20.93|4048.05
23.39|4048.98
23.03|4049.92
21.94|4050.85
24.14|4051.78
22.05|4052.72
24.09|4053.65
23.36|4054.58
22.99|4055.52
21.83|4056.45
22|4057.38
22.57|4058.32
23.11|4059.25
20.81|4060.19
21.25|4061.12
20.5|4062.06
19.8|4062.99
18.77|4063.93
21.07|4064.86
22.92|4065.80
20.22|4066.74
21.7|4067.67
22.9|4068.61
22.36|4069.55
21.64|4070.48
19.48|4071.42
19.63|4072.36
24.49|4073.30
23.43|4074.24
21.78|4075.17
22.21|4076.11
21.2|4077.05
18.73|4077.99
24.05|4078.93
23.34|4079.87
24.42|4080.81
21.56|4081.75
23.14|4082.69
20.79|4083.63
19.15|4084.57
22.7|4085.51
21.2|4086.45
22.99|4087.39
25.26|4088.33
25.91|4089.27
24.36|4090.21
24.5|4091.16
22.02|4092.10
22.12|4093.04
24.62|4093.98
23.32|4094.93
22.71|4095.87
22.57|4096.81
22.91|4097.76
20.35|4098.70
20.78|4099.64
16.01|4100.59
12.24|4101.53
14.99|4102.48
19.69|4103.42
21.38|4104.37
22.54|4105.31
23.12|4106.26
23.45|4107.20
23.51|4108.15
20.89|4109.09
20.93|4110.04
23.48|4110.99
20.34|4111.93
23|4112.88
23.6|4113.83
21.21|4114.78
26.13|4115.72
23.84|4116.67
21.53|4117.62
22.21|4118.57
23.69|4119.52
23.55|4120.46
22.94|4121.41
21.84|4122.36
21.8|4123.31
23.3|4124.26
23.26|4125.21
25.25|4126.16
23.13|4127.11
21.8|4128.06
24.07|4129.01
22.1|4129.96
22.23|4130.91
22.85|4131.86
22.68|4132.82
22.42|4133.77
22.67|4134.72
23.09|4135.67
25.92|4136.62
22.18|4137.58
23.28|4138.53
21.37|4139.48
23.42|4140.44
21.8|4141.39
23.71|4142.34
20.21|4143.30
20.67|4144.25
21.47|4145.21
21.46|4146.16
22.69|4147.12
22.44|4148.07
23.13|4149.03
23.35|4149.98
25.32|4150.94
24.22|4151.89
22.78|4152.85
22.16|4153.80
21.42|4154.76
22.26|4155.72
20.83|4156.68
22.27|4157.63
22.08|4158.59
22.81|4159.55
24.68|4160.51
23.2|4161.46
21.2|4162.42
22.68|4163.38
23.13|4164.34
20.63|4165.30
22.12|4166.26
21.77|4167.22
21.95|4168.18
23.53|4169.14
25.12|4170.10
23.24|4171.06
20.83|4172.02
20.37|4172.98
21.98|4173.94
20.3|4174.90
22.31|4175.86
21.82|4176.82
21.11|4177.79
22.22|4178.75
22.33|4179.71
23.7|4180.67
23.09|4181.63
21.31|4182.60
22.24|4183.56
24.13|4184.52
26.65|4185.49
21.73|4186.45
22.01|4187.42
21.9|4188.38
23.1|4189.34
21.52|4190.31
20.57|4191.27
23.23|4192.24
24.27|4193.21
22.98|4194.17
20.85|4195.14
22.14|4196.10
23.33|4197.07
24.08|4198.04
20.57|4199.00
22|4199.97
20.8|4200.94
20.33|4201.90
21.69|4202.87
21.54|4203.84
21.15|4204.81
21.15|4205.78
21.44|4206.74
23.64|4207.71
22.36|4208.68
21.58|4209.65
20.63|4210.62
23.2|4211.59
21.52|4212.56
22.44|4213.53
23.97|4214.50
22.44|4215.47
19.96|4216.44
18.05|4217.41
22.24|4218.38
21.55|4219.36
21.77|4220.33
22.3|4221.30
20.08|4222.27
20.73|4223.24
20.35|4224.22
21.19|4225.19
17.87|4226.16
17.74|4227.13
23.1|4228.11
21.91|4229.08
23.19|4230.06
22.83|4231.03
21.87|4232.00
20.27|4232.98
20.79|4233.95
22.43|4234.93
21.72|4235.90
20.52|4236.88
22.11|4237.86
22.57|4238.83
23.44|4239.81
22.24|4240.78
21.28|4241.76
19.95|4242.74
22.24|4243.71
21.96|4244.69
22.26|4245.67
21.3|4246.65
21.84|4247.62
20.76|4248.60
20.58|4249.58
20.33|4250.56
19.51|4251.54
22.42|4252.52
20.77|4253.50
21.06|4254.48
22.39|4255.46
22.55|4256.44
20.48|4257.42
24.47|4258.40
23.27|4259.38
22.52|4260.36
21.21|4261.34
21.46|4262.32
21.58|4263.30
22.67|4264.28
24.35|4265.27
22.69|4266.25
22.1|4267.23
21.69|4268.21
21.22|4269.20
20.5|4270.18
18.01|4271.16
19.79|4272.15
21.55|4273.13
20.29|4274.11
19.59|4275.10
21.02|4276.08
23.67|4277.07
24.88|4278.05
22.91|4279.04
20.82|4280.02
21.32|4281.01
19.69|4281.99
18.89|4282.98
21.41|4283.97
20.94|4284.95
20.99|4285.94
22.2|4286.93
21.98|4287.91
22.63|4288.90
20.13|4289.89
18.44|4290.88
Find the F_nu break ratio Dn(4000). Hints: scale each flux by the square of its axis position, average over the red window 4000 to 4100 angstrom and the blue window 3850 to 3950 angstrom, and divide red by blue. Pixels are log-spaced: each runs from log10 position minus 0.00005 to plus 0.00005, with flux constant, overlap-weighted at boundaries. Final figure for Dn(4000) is 1.26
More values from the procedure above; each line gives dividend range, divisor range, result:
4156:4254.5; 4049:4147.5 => 1.04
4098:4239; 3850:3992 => 1.33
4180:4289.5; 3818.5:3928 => 1.33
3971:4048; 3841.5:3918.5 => 1.14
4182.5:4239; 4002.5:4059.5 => 1.09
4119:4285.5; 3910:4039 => 1.27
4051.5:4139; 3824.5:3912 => 1.28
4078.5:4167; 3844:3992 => 1.32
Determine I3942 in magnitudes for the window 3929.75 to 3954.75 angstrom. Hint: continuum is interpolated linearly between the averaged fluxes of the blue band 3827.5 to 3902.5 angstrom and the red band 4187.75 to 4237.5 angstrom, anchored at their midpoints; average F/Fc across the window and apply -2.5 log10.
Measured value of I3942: 0.23 mag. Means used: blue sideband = 19.5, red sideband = 21.6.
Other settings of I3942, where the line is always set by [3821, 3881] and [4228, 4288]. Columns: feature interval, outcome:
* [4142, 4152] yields -0.07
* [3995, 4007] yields -0.07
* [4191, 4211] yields -0.03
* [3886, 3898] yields 0.15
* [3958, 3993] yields 0.12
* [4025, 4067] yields -0.05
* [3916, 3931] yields 0.14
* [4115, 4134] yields -0.10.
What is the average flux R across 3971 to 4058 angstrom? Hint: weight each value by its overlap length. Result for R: 21.5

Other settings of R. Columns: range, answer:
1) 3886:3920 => 18.8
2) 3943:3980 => 17.7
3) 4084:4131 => 22.2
